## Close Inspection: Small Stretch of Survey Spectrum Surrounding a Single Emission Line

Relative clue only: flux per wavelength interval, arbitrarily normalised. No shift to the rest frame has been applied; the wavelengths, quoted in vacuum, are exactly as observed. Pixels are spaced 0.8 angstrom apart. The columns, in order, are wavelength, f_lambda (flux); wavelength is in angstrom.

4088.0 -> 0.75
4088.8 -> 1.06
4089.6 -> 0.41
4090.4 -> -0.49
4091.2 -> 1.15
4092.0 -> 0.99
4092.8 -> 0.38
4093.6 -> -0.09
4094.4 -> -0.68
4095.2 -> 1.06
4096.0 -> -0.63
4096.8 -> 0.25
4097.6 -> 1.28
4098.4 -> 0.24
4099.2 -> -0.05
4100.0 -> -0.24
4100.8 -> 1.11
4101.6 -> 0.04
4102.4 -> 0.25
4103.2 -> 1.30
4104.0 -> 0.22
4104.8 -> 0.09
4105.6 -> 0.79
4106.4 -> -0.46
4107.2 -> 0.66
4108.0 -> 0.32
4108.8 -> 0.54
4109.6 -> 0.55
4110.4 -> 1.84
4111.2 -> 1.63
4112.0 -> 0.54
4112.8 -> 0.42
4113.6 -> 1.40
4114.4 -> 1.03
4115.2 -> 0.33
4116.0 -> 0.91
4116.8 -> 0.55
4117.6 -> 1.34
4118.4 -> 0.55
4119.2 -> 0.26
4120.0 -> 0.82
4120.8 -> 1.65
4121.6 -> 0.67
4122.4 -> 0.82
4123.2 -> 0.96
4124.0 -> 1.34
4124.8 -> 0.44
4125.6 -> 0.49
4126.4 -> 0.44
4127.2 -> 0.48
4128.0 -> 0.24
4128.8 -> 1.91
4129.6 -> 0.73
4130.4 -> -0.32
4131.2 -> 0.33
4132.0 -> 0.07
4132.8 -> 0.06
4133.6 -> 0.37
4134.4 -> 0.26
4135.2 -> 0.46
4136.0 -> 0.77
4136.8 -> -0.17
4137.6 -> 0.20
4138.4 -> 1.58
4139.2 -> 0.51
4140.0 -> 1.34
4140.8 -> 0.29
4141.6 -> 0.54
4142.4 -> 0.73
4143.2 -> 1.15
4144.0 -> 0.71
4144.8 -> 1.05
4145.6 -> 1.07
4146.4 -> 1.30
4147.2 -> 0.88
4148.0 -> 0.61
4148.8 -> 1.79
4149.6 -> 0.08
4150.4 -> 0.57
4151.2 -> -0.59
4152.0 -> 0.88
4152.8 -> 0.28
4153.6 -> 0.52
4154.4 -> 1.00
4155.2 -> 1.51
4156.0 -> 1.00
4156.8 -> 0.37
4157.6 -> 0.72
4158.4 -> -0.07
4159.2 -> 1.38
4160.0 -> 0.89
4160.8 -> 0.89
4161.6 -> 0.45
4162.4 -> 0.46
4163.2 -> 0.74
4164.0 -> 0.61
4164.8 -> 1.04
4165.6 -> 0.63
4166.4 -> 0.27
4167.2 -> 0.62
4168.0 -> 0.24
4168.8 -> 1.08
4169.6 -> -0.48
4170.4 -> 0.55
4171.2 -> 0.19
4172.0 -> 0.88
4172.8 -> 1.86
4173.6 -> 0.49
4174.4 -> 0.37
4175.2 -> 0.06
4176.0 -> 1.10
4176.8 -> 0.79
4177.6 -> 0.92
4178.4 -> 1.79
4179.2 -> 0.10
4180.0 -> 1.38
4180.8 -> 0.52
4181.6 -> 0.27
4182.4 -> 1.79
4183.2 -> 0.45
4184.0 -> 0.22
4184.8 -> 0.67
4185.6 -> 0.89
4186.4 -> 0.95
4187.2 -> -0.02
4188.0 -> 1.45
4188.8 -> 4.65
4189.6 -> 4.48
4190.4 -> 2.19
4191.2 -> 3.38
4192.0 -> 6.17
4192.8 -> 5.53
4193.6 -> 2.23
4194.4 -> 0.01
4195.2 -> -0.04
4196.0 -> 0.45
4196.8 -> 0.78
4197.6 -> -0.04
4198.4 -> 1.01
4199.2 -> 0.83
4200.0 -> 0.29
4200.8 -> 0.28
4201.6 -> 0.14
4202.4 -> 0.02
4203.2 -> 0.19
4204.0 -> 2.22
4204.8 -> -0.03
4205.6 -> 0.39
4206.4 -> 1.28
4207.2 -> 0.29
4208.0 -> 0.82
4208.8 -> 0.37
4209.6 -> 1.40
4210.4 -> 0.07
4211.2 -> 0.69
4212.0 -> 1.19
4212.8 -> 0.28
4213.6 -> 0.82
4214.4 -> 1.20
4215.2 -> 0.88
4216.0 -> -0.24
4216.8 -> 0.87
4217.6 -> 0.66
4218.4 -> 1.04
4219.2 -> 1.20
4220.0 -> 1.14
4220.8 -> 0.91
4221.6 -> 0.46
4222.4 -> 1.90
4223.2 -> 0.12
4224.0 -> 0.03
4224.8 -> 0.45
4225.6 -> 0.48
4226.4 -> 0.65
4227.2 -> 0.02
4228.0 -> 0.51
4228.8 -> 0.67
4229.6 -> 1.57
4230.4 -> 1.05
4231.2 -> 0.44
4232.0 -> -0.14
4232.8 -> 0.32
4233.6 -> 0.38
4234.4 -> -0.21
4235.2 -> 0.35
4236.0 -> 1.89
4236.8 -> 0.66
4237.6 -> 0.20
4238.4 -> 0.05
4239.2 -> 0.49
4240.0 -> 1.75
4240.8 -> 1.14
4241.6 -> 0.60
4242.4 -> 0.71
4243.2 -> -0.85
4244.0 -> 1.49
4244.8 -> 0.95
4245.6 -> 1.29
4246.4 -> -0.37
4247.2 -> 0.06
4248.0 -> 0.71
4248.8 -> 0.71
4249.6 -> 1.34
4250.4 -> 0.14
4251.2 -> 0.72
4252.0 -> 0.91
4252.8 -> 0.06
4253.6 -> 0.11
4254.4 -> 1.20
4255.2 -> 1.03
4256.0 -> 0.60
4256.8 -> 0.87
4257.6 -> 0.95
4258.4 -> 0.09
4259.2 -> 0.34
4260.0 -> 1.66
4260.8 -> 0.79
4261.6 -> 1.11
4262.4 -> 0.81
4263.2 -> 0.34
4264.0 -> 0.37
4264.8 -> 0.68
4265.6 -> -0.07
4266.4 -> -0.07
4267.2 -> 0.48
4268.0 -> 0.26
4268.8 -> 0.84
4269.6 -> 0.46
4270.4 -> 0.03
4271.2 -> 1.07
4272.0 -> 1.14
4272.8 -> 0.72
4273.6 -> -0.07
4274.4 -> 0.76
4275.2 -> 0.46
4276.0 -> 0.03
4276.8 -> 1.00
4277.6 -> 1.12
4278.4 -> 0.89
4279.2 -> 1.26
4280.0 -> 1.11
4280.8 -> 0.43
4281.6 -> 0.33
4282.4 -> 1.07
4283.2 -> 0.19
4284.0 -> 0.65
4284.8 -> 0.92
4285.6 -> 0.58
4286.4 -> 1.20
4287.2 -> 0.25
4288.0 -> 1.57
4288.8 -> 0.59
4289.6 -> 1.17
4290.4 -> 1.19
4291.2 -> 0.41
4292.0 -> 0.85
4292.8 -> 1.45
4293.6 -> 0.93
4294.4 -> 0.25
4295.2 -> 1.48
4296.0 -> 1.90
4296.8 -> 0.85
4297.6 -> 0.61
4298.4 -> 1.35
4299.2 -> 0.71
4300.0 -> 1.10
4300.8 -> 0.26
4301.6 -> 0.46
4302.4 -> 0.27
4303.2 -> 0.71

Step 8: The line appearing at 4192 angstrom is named [O II] 3727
